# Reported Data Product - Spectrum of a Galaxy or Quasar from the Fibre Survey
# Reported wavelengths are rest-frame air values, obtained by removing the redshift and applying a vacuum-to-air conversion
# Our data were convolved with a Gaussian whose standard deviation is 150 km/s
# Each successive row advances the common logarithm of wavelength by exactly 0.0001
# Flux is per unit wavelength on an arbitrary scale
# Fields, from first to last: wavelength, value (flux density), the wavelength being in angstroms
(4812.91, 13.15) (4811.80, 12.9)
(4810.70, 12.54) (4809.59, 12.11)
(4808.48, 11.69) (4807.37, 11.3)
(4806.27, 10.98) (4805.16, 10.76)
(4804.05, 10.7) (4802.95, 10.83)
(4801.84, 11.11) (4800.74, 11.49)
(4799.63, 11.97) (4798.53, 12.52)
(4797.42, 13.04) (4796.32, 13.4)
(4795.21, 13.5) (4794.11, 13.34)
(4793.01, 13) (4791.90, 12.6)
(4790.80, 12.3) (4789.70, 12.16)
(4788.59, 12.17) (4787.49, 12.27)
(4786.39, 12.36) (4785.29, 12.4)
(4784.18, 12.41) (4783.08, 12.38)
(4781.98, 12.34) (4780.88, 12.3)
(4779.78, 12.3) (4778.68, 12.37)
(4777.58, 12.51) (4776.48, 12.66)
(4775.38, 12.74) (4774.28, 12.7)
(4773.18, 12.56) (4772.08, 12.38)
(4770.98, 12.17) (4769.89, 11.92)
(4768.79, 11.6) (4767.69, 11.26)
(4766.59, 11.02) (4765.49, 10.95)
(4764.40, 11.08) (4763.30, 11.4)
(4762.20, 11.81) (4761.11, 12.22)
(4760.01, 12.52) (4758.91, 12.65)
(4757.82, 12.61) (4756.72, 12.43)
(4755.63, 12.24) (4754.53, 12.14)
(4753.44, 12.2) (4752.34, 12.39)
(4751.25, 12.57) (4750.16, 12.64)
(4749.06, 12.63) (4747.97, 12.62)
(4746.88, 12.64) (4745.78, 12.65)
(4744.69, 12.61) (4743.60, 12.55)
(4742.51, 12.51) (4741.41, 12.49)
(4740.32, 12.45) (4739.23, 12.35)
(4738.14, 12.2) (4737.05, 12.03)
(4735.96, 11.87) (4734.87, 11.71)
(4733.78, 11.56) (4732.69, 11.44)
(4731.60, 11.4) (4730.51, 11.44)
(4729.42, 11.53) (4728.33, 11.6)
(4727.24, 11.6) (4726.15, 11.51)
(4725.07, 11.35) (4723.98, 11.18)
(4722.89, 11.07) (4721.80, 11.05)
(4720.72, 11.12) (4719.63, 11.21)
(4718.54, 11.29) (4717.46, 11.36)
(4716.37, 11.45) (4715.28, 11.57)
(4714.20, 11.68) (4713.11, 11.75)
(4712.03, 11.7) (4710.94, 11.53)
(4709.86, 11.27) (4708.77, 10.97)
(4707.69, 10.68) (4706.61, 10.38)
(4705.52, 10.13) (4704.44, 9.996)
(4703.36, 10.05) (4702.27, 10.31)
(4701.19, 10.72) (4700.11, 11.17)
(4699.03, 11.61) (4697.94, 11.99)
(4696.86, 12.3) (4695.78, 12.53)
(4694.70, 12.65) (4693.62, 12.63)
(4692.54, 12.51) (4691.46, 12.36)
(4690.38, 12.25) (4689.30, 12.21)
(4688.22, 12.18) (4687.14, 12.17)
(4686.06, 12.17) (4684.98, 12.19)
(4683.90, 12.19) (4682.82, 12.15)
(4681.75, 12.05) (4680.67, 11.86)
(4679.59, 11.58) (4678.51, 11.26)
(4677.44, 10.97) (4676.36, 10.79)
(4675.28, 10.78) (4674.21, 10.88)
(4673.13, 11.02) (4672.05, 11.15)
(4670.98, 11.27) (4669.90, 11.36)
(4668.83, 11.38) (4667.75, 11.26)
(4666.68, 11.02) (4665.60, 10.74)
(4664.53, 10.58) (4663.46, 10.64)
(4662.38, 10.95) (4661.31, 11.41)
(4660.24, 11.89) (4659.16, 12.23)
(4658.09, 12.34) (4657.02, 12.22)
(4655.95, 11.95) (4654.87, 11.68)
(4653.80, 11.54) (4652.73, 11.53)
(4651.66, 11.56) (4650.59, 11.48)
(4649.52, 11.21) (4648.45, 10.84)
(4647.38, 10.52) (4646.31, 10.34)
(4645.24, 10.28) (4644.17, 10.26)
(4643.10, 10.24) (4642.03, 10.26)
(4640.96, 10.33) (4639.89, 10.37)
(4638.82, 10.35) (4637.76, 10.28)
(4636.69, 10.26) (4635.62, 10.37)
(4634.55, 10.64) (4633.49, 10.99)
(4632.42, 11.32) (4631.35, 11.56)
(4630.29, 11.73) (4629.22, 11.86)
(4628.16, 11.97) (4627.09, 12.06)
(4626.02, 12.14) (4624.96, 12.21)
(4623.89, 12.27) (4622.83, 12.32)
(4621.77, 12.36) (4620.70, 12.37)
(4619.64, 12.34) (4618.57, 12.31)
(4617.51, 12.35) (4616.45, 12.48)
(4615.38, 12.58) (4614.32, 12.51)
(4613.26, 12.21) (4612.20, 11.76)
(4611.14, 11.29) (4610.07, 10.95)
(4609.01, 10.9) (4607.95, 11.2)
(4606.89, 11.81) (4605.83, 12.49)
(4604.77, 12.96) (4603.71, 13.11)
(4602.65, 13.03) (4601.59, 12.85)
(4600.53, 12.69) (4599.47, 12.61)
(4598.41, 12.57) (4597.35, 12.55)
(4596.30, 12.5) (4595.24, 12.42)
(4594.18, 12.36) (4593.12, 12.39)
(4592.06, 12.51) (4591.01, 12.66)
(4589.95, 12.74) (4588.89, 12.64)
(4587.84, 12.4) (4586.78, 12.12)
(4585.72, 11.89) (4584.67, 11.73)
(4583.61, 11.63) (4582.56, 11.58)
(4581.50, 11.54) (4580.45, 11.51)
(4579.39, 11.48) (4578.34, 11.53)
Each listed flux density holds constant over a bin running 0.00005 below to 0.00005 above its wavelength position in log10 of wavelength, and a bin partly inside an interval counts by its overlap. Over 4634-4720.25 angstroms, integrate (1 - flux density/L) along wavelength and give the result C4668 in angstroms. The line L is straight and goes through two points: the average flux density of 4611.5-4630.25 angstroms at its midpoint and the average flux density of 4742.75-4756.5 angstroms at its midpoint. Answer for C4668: 7.3 angstroms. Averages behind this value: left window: 12.2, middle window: 11.3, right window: 12.5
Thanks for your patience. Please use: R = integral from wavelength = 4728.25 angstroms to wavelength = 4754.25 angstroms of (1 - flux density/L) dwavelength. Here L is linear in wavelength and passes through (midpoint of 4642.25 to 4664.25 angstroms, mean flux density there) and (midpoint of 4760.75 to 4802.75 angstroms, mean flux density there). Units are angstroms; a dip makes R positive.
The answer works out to -0.6 angstroms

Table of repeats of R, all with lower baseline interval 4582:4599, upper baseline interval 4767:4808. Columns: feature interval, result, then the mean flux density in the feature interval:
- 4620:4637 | 0.8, 11.7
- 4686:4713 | 1.5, 11.5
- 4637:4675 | 3.7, 11.1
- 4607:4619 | 0.4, 11.9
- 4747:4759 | -0.3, 12.5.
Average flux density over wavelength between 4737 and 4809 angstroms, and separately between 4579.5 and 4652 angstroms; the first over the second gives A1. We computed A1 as 1.0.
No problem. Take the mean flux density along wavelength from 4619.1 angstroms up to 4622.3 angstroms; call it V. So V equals 12.3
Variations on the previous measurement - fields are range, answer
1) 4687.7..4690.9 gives 12.2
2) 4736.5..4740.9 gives 12.3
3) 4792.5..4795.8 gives 13.3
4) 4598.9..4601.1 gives 12.6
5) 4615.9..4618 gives 12.4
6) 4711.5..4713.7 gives 11.7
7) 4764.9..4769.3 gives 11.2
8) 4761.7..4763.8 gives 11.6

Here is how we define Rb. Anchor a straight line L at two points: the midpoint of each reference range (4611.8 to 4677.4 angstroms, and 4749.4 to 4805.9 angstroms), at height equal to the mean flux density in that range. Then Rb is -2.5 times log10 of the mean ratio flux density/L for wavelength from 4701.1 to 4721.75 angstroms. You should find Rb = 0.07 mag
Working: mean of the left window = 11.4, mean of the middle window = 11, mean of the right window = 12.2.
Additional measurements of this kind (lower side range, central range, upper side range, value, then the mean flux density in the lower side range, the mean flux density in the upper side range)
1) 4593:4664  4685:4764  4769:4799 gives 0.04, 11.7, 12.5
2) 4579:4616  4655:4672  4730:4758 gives 0.07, 12.2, 12.2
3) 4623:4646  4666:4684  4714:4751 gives 0.00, 11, 11.8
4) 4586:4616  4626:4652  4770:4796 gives 0.14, 12.3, 12.5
